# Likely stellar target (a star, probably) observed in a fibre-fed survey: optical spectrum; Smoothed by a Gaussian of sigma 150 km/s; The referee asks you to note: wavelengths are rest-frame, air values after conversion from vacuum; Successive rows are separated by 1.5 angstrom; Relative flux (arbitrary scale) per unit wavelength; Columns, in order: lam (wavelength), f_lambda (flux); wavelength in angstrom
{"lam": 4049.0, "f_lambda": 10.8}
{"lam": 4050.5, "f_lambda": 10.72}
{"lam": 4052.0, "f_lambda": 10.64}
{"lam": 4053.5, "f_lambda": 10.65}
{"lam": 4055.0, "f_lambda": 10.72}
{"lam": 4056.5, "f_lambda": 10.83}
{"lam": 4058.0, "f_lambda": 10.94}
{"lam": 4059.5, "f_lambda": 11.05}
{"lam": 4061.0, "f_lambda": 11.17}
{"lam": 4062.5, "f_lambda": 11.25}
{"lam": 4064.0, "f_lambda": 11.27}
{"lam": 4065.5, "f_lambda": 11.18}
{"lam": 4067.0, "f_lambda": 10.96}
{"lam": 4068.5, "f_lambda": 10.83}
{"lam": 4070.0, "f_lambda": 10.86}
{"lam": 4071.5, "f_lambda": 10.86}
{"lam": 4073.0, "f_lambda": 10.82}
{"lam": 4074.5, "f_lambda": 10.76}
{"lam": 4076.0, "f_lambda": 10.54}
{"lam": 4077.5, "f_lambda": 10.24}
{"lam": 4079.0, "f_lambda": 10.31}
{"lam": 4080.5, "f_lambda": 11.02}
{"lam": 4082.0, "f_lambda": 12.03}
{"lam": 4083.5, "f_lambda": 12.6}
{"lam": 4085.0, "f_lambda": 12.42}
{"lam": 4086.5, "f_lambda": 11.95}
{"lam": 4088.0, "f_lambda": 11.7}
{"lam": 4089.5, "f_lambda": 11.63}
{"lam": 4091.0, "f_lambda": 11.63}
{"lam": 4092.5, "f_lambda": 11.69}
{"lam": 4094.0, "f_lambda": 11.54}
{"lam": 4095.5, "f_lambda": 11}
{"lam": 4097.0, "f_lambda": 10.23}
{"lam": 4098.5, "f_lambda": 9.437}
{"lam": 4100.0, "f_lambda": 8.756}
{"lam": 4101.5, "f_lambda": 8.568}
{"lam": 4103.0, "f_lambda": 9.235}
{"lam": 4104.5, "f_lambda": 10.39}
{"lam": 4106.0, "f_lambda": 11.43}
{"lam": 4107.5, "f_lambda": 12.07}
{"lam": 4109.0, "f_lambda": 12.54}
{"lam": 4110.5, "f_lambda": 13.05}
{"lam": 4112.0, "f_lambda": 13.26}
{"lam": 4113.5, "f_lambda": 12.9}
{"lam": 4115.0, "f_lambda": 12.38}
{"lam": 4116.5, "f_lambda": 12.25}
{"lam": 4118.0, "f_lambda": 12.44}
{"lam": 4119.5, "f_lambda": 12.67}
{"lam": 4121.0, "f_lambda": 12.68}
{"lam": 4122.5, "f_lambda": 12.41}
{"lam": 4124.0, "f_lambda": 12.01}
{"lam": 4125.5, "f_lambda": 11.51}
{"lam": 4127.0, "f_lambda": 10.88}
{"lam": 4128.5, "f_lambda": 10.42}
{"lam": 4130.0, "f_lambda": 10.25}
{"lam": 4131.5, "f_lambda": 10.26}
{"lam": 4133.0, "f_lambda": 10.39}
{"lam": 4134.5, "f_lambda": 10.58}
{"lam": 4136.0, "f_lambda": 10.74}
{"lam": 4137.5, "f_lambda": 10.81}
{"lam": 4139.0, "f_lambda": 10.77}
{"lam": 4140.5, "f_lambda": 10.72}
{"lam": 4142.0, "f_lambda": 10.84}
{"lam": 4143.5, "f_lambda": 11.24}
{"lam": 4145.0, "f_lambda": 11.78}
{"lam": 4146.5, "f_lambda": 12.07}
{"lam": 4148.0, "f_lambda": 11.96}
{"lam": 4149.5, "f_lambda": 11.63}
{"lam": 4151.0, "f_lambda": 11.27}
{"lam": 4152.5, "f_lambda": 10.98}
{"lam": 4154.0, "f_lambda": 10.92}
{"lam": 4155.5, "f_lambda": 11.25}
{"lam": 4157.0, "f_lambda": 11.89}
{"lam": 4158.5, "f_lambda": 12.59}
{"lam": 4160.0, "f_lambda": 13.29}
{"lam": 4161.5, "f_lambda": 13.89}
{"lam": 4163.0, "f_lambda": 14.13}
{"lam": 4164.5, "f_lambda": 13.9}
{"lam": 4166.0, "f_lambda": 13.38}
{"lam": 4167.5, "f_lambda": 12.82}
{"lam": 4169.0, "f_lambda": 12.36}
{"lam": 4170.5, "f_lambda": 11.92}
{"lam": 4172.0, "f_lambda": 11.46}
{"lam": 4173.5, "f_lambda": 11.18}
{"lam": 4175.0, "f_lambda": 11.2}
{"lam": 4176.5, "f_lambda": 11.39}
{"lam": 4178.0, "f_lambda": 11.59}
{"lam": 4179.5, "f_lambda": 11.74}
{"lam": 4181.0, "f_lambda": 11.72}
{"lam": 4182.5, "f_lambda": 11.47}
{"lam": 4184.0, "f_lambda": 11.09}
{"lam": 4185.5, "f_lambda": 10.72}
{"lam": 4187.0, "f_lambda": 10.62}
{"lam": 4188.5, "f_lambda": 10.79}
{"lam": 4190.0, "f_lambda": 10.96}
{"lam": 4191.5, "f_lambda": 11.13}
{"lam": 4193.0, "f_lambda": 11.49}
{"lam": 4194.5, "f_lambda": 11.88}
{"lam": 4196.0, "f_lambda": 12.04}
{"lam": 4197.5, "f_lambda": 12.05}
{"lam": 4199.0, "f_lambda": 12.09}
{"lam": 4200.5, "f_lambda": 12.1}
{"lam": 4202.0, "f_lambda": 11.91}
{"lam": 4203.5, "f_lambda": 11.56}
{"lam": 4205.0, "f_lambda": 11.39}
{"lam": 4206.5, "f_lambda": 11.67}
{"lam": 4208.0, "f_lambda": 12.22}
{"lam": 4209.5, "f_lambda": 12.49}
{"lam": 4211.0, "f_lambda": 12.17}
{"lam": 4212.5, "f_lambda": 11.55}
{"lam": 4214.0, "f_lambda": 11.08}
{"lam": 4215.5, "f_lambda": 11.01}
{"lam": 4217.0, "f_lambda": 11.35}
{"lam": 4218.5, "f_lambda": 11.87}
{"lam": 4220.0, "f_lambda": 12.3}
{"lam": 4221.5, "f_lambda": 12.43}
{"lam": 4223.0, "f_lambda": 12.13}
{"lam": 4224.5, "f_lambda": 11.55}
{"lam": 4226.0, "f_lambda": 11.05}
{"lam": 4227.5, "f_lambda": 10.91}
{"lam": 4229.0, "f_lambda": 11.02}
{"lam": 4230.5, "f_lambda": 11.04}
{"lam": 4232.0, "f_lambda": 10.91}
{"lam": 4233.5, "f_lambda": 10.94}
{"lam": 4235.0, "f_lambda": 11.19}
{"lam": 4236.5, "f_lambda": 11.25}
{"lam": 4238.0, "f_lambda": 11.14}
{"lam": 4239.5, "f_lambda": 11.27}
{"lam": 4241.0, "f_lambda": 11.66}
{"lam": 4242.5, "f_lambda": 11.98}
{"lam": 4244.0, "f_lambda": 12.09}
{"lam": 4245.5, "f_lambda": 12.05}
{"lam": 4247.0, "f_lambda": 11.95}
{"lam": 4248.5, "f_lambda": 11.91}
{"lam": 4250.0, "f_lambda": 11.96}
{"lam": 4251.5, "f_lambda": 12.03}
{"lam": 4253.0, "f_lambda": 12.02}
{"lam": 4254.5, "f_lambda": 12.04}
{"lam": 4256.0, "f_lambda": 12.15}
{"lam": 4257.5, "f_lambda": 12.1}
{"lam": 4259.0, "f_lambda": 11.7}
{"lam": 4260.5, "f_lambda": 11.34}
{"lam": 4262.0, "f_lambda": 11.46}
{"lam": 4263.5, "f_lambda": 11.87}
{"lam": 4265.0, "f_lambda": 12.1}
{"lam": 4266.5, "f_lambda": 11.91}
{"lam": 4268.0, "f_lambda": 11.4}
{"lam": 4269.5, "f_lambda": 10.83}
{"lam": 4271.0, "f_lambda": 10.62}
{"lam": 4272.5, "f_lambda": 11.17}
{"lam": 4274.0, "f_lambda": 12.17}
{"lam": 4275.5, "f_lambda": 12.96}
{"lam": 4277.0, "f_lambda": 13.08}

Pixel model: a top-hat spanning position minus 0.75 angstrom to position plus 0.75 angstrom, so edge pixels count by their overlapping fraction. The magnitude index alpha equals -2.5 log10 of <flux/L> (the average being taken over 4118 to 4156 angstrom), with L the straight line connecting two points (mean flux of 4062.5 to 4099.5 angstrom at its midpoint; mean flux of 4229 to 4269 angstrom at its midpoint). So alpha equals 0.00 mag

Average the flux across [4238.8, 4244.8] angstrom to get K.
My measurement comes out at 11.8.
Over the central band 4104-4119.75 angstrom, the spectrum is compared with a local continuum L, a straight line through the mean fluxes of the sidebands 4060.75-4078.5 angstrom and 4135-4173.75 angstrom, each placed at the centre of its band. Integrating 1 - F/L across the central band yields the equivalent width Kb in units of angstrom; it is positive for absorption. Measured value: -1.3 angstrom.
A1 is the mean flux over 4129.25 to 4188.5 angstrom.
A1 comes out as 11.6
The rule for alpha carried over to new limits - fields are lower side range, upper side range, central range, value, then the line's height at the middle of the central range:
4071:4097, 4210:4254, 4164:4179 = -0.06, 11.5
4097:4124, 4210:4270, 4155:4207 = -0.03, 11.6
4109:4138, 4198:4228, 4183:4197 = 0.05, 11.7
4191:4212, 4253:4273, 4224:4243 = 0.05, 11.7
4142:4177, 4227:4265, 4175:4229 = 0.03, 11.9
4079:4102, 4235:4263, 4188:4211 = -0.02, 11.6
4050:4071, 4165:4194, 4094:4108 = 0.10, 11.1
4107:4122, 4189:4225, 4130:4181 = 0.05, 12.2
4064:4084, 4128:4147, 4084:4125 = -0.06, 10.9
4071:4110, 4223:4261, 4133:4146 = 0.03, 11.2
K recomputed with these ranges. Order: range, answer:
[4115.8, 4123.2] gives 12.5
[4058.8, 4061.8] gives 11.1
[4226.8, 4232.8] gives 11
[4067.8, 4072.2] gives 10.9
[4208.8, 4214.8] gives 11.8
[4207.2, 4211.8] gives 12.3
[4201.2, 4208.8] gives 11.8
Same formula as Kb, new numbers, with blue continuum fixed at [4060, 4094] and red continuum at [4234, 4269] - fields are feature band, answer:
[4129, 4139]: 0.8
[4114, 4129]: -0.8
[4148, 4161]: -0.3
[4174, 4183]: 0.0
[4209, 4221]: -0.1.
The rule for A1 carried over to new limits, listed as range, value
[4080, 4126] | 11.6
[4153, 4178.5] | 12.3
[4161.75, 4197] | 11.8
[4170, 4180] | 11.5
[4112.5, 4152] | 11.5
